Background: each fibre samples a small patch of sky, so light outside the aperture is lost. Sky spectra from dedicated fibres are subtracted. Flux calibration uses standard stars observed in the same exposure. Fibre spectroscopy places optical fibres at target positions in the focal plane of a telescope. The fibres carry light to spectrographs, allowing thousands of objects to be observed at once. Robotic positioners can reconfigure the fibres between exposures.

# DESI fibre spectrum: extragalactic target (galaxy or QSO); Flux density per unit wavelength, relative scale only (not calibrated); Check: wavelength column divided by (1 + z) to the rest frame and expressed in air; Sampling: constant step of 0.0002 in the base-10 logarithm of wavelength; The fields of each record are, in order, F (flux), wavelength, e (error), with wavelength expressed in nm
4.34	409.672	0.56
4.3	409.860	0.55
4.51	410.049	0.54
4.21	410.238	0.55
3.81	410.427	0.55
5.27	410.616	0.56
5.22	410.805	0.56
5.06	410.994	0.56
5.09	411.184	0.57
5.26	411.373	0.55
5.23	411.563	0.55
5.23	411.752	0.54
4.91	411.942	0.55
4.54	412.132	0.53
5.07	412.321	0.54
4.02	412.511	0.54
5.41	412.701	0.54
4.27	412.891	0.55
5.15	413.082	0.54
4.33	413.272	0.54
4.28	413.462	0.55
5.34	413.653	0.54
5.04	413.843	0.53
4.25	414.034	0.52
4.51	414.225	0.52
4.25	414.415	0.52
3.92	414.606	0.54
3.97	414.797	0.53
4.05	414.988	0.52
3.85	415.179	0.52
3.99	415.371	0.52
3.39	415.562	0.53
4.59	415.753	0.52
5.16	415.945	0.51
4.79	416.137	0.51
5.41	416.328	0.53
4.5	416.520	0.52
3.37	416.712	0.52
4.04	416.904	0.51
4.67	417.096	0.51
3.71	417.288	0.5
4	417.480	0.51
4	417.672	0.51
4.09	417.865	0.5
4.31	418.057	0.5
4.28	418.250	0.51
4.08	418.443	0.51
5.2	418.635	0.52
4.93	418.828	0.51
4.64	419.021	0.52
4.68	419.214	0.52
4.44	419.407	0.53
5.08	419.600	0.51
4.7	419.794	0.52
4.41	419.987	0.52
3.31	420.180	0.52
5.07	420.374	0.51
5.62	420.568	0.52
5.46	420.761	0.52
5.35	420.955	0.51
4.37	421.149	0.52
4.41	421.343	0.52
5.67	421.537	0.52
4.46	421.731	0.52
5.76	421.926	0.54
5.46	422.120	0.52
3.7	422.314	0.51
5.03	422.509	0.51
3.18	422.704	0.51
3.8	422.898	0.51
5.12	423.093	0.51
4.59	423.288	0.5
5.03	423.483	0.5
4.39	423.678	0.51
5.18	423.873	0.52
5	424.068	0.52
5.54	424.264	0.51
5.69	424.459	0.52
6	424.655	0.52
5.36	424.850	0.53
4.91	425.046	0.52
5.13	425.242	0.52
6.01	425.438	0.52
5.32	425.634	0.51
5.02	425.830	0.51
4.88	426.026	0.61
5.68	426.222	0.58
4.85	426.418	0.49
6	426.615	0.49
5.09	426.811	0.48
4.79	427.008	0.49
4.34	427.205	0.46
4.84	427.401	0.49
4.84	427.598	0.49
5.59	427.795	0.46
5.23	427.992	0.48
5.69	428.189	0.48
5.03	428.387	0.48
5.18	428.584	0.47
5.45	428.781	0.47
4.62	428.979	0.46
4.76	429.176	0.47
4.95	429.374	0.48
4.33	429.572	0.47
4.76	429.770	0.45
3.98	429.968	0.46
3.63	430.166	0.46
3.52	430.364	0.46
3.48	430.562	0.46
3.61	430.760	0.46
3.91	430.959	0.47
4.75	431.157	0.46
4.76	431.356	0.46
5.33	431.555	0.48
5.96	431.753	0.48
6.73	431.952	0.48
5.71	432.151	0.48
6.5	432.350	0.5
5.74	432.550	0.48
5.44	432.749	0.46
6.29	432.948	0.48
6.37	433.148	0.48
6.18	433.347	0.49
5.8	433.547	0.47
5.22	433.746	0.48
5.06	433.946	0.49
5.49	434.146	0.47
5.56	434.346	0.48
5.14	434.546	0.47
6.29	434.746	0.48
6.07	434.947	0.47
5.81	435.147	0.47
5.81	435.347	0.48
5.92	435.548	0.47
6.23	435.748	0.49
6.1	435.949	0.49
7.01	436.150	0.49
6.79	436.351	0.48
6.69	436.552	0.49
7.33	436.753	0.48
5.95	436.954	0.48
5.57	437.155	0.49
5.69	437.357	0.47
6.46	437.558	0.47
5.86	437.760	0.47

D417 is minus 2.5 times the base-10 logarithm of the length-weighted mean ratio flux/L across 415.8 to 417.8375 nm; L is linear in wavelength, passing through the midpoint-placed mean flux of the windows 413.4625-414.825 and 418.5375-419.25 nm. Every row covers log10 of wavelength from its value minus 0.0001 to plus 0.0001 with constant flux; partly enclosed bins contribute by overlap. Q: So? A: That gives 0.08 mag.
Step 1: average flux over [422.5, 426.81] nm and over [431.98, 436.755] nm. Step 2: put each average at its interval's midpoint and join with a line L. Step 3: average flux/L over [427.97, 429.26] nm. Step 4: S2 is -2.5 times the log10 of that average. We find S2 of 0.07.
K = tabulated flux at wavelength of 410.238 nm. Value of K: 4.21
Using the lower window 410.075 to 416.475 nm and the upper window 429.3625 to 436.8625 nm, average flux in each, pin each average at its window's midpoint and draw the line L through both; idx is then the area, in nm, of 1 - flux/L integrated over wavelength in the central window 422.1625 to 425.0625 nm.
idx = 0.13 nm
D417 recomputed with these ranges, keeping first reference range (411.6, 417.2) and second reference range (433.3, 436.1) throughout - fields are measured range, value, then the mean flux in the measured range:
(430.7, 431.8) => 0.183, 4.7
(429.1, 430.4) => 0.260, 4.3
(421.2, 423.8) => 0.078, 4.66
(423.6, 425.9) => -0.032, 5.31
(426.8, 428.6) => 0.059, 5.05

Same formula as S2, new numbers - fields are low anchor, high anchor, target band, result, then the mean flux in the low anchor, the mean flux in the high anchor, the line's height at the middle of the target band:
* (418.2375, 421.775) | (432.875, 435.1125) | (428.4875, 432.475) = 0.15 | 4.76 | 5.76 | 5.51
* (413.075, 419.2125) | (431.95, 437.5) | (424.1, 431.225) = 0.10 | 4.37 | 6.01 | 5.39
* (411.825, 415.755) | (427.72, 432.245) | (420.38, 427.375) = -0.08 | 4.43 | 4.82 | 4.67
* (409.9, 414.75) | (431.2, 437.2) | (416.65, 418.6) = 0.22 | 4.71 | 5.95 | 5.01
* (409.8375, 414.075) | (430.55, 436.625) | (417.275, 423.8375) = 0.12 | 4.79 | 5.7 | 5.15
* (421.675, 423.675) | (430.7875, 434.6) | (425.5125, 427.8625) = -0.03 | 4.6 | 5.54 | 4.98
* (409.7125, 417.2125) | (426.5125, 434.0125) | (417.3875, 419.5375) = 0.07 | 4.57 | 5.09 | 4.72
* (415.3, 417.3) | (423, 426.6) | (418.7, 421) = -0.02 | 4.36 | 5.22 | 4.72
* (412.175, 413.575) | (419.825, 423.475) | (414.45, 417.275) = 0.10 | 4.65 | 4.72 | 4.67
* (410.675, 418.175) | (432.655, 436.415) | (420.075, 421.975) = 0.01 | 4.52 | 5.92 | 4.98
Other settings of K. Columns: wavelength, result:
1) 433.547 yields 5.8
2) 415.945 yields 5.16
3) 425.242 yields 5.13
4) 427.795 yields 5.59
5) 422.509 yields 5.03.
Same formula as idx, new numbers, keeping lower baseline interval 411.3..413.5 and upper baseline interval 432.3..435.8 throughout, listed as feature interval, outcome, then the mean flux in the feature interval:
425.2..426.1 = 0.022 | 5.29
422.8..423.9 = 0.139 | 4.65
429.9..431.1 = 0.411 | 3.72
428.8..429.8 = 0.153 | 4.74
